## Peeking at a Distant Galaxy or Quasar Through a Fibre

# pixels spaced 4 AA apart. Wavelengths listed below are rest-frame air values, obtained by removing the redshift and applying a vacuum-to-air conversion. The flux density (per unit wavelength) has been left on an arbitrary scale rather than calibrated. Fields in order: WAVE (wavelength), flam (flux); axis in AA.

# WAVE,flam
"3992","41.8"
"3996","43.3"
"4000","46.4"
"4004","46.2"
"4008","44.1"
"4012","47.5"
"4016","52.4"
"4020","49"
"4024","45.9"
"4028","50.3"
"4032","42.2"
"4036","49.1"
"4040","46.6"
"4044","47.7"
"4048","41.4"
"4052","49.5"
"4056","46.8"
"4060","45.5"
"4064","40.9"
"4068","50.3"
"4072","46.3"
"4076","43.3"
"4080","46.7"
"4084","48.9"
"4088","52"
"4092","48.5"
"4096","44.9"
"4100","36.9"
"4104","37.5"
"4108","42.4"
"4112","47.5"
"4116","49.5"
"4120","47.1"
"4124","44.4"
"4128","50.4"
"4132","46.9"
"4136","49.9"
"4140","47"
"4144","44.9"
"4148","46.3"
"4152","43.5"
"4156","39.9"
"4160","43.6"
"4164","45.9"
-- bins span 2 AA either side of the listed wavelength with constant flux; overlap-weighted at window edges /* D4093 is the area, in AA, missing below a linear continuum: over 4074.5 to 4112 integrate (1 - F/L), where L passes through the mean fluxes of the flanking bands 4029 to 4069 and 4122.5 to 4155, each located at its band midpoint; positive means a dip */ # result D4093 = 1.2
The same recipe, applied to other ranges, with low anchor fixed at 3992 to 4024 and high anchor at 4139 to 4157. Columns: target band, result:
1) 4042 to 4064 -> 0.09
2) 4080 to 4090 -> -0.95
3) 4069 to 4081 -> -0.05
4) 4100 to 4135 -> -0.35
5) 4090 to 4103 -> 0.65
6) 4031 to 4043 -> -0.07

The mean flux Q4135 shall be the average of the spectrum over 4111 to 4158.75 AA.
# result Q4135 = 46.4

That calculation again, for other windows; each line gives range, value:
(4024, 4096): 46.7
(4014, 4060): 47.3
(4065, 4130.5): 46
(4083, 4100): 47.2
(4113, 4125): 47.3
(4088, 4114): 43.6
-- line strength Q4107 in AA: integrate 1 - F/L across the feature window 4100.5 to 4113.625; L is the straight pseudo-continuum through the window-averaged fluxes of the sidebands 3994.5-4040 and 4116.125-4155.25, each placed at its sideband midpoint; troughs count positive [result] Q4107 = 1.4 AA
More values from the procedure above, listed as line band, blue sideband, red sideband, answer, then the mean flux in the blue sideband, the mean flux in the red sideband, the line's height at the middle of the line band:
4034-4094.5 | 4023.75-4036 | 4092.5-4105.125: -4.34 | 46.7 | 41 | 43.8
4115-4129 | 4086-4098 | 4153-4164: -0.52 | 48.5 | 42.7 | 45.8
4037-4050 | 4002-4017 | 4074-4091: 0.53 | 47.2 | 47.8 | 47.5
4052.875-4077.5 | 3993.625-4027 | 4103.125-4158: 0.32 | 46.9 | 45.7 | 46.3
